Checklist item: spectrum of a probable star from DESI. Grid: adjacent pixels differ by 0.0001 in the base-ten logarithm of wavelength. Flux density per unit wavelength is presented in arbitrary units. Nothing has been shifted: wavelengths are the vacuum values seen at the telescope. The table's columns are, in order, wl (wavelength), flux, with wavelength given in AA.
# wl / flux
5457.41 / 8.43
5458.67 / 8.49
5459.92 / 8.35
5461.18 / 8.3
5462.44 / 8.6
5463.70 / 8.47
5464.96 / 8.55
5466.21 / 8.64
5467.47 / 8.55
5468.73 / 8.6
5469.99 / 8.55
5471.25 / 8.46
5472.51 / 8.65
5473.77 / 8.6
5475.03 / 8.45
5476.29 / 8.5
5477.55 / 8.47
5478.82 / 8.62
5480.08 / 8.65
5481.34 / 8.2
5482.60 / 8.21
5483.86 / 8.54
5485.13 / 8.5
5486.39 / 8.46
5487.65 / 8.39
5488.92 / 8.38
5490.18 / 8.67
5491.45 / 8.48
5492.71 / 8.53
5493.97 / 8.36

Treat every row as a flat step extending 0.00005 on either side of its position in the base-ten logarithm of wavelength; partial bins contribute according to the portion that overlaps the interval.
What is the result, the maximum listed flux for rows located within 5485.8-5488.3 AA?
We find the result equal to 8.46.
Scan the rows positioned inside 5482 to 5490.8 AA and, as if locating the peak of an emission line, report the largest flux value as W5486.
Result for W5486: 8.67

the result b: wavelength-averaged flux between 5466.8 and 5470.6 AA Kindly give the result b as 8.56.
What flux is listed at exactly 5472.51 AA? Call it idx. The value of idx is 8.65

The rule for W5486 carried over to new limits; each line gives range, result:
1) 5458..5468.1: 8.64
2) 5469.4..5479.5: 8.65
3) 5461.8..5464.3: 8.6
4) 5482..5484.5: 8.54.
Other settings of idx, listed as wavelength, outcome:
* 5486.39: 8.46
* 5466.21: 8.64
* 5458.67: 8.49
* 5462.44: 8.6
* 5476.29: 8.5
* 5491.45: 8.48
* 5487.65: 8.39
